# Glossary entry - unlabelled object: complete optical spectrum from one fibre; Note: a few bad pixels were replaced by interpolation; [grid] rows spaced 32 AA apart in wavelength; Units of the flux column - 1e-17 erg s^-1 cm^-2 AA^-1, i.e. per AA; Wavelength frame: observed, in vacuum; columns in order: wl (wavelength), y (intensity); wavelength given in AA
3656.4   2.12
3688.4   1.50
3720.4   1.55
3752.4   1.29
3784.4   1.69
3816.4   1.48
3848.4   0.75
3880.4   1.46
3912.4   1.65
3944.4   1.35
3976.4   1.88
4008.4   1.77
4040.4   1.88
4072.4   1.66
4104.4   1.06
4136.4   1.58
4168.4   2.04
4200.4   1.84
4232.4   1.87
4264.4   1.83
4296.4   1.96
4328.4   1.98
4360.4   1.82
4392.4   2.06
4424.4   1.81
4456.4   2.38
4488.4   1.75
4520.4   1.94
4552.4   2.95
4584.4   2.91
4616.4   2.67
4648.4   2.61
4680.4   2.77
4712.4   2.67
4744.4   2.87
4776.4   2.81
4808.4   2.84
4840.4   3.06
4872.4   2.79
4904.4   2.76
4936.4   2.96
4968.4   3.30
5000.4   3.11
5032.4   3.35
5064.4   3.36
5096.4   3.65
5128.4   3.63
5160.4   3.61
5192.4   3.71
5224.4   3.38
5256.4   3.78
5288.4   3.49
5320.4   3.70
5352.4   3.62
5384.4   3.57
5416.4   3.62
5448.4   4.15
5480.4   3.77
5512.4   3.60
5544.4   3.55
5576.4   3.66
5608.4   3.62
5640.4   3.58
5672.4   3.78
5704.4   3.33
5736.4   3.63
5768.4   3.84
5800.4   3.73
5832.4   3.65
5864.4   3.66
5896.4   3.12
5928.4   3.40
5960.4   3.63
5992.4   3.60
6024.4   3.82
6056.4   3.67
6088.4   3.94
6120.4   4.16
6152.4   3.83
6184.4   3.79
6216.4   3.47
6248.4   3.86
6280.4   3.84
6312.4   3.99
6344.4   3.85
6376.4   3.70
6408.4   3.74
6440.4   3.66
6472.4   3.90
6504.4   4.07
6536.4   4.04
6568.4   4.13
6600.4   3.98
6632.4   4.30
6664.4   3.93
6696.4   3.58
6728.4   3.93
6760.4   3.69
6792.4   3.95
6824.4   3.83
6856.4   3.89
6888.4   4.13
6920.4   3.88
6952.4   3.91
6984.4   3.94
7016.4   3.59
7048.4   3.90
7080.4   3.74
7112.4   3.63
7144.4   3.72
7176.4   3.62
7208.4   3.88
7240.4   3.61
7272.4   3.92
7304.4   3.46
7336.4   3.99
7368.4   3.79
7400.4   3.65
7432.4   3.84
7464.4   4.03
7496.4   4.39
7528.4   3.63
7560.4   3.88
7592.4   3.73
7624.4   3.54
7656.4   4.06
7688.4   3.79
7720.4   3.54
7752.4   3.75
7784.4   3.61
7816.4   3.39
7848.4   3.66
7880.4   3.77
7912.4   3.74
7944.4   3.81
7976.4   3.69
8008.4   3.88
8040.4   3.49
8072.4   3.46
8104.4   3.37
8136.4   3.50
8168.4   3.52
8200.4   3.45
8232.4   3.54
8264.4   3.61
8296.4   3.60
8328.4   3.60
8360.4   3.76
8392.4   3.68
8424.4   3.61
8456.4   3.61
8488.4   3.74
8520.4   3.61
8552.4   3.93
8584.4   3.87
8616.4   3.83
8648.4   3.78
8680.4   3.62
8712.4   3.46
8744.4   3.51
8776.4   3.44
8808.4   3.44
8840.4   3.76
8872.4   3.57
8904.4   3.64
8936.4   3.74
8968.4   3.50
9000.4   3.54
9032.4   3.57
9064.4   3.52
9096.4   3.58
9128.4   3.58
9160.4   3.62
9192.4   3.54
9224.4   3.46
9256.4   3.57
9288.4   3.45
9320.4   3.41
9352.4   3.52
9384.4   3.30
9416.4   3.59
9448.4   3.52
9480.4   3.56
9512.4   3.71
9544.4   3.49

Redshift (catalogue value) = 0.14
